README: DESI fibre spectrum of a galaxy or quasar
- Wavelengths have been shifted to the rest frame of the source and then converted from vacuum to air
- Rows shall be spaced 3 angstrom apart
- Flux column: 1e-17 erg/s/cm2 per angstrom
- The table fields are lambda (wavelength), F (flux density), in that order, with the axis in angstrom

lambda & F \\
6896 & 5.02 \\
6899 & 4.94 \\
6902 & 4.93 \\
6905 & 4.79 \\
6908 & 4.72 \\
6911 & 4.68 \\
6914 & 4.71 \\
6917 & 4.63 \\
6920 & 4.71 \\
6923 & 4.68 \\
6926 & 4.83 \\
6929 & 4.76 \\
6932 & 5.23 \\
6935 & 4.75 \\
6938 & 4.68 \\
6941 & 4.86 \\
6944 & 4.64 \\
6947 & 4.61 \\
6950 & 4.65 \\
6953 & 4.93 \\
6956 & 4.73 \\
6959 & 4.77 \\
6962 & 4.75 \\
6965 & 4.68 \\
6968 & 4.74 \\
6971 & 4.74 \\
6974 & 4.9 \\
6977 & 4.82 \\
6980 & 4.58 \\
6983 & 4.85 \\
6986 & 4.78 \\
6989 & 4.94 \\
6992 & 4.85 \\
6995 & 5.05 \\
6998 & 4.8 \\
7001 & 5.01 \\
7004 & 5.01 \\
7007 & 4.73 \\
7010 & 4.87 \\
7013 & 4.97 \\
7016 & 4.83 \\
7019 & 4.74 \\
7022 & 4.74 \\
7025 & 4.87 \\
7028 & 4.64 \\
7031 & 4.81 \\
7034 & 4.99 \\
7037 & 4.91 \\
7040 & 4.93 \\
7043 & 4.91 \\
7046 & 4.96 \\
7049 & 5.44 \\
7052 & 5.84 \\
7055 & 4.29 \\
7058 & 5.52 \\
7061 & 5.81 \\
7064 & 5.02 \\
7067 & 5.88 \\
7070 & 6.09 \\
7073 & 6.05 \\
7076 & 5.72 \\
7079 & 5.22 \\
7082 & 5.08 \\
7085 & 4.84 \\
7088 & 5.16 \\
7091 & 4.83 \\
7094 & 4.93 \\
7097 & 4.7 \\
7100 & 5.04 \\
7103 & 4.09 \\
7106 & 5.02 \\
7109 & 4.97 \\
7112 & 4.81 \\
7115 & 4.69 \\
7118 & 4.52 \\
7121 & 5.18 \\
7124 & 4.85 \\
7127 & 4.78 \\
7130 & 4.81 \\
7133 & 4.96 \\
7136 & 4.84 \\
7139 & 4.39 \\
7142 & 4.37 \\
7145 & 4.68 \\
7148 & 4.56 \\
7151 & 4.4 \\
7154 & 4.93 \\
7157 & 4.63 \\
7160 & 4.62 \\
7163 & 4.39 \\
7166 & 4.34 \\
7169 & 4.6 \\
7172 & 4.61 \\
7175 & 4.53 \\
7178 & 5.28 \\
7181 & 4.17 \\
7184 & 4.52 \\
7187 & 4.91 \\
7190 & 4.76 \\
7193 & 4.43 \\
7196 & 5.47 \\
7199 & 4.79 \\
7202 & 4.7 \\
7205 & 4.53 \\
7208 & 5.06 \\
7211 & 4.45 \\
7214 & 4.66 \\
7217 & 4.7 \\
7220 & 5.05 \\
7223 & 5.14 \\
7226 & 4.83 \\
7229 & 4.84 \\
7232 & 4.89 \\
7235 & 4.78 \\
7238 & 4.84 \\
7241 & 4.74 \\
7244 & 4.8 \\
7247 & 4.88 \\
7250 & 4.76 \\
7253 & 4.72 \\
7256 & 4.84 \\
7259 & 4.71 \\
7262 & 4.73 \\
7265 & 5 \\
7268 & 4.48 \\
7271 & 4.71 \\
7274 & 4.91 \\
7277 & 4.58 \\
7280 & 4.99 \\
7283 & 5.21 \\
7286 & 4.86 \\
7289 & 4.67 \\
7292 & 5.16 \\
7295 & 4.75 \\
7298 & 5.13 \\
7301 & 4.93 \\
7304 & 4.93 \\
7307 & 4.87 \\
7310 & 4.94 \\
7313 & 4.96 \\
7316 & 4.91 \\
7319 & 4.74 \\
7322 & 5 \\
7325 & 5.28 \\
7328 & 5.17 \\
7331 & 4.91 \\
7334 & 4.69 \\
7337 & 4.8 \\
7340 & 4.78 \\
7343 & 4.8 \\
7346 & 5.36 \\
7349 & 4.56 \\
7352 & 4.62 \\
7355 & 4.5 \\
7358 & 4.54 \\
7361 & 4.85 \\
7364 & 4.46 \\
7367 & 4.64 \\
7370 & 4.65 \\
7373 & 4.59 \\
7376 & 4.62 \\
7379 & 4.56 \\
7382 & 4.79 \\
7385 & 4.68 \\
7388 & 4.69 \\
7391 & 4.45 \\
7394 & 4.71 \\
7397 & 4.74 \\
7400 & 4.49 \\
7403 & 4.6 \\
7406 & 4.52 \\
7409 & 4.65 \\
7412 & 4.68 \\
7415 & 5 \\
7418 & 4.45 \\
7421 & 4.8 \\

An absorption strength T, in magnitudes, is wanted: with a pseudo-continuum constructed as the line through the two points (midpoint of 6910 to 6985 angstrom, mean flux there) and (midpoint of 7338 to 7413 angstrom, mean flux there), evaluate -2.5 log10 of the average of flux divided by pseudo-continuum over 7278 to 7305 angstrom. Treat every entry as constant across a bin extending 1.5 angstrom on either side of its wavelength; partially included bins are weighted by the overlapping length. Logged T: -0.06 mag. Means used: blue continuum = 4.76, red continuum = 4.66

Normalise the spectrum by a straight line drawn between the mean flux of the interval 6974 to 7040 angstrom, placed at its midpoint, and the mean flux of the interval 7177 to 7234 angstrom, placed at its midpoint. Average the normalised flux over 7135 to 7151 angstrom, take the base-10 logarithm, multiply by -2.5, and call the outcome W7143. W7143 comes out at 0.06 mag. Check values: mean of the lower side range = 4.85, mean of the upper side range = 4.79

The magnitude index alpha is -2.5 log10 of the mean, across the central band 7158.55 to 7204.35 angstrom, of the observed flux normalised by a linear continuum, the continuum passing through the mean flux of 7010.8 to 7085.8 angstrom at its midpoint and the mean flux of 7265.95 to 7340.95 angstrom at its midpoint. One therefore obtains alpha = 0.08 mag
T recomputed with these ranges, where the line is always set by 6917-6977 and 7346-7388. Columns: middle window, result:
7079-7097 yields -0.05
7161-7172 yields 0.05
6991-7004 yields -0.04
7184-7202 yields -0.03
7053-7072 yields -0.15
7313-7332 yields -0.08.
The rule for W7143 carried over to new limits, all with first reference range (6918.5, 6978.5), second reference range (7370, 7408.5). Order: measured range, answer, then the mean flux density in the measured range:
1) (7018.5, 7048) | -0.03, 4.86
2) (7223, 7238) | -0.04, 4.87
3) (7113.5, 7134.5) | -0.03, 4.83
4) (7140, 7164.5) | 0.03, 4.57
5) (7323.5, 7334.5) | -0.09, 5.04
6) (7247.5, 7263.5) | -0.02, 4.76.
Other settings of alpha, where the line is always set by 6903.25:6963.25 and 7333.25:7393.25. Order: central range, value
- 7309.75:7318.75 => -0.049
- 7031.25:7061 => -0.083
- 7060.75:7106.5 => -0.104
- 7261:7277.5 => -0.011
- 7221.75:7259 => -0.029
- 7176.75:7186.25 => 0.012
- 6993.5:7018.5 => -0.036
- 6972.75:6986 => -0.008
